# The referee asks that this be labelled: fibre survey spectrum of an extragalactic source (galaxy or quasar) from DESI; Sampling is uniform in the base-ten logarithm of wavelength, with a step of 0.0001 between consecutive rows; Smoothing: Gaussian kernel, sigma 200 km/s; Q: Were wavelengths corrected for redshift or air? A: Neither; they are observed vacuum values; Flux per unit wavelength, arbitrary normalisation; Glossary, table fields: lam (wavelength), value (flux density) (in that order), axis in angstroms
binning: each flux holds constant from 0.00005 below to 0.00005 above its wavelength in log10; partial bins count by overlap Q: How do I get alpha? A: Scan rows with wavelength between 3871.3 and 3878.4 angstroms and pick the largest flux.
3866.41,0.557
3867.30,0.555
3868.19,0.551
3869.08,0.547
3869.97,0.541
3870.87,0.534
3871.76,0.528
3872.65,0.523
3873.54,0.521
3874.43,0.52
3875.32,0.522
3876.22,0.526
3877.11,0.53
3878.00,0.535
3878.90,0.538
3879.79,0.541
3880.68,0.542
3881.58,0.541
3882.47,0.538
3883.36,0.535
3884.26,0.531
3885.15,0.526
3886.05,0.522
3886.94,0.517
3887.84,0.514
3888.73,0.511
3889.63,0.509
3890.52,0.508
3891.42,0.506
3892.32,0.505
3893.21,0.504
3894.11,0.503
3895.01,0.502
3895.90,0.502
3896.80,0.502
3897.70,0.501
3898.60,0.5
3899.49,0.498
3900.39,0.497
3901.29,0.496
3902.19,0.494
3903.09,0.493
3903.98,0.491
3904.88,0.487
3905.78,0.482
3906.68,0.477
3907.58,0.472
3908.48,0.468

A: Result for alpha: 0.535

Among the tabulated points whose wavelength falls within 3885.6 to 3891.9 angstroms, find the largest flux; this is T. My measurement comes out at 0.522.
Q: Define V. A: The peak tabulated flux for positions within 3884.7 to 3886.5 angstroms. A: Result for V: 0.526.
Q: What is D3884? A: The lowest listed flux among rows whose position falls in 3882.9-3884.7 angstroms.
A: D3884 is 0.531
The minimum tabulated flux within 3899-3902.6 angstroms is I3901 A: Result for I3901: 0.494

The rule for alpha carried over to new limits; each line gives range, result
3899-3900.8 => 0.498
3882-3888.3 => 0.538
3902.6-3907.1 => 0.493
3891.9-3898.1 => 0.505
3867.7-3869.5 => 0.551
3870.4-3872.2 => 0.534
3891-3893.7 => 0.506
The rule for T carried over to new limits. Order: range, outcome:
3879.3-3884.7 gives 0.542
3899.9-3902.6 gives 0.497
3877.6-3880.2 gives 0.541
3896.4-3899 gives 0.502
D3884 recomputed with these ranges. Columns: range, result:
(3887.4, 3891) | 0.508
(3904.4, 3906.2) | 0.482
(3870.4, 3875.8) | 0.52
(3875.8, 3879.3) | 0.526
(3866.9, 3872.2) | 0.528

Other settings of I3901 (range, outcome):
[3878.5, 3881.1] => 0.538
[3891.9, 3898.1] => 0.501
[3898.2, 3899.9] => 0.498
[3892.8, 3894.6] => 0.503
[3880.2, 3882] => 0.541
